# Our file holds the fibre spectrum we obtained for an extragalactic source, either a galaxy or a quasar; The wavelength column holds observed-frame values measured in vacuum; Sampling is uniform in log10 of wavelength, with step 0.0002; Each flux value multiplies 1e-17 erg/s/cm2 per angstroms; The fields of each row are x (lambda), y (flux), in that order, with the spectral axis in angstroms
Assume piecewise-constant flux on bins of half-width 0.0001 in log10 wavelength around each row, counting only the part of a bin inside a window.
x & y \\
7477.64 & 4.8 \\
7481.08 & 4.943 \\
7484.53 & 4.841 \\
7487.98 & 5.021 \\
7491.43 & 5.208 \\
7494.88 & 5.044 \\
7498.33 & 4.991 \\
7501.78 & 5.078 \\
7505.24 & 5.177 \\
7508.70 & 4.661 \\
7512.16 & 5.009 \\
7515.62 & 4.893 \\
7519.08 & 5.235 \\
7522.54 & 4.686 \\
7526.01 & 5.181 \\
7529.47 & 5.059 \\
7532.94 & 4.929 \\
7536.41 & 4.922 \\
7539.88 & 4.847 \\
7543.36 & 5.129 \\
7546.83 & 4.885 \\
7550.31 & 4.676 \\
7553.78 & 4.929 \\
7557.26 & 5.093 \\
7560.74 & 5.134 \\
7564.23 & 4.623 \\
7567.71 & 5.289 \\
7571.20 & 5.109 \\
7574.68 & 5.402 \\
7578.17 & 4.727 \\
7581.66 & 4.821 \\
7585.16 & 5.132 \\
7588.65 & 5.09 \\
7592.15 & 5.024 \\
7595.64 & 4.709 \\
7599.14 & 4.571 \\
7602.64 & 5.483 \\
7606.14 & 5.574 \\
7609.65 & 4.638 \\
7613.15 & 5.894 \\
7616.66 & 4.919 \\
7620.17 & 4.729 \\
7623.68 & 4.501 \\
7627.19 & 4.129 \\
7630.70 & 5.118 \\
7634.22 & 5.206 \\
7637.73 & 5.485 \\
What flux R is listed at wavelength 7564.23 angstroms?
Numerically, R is 4.623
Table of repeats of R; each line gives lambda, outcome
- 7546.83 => 4.885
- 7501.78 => 5.078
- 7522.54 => 4.686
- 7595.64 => 4.709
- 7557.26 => 5.093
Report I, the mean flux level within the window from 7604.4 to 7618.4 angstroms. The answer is 5.25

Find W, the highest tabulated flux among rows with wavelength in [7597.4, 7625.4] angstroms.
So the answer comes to 5.894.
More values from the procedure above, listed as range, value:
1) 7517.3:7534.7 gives 5.235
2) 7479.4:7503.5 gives 5.208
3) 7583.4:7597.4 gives 5.132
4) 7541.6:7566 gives 5.134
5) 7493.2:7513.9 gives 5.177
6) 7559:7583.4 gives 5.402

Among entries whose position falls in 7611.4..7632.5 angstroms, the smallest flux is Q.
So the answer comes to 4.129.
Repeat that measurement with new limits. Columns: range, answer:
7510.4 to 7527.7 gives 4.686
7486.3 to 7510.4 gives 4.661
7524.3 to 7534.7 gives 4.929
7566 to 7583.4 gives 4.727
